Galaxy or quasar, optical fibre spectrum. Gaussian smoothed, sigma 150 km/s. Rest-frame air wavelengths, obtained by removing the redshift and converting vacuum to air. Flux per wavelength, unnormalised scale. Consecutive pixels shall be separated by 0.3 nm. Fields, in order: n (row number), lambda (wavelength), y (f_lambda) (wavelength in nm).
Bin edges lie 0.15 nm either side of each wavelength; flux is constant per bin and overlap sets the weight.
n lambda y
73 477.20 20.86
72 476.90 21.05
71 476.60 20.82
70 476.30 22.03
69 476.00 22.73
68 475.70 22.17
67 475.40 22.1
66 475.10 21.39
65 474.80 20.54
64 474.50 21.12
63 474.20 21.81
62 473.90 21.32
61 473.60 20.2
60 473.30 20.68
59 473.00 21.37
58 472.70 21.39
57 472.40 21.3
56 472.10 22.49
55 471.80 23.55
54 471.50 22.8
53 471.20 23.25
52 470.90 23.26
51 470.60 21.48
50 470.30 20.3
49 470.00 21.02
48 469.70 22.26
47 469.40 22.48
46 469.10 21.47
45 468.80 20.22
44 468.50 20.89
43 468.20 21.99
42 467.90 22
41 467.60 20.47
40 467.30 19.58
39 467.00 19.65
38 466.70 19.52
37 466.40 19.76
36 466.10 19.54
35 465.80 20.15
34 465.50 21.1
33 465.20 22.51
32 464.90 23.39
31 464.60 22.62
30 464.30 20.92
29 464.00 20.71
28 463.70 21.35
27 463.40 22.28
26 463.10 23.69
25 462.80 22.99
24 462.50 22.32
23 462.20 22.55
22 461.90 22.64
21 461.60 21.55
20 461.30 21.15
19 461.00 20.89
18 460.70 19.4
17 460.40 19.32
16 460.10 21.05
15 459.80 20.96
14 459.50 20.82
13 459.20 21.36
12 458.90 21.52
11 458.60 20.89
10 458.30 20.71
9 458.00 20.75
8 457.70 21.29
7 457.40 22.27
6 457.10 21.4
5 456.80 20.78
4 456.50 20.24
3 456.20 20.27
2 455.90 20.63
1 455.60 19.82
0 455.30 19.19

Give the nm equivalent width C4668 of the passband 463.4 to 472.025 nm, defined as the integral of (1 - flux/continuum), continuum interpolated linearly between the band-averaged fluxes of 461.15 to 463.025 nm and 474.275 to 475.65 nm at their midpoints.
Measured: 0.19 nm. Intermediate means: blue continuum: 22.3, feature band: 21.4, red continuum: 21.4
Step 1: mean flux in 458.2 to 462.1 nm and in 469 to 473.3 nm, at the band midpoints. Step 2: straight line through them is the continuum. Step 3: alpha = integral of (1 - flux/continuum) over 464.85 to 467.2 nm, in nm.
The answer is 0.10 nm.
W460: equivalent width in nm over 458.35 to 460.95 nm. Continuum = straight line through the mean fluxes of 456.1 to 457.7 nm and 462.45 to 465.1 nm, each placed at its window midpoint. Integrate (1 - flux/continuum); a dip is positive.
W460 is 0.10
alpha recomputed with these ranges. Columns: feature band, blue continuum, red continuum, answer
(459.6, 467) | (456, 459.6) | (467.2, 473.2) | 0.00 nm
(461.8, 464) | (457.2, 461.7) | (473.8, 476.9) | -0.14 nm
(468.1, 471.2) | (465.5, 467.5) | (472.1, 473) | -0.13 nm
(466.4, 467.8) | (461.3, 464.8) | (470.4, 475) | 0.13 nm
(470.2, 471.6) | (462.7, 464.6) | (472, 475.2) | -0.05 nm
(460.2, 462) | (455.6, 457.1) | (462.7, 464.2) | 0.07 nm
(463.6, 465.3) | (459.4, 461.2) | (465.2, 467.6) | -0.14 nm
